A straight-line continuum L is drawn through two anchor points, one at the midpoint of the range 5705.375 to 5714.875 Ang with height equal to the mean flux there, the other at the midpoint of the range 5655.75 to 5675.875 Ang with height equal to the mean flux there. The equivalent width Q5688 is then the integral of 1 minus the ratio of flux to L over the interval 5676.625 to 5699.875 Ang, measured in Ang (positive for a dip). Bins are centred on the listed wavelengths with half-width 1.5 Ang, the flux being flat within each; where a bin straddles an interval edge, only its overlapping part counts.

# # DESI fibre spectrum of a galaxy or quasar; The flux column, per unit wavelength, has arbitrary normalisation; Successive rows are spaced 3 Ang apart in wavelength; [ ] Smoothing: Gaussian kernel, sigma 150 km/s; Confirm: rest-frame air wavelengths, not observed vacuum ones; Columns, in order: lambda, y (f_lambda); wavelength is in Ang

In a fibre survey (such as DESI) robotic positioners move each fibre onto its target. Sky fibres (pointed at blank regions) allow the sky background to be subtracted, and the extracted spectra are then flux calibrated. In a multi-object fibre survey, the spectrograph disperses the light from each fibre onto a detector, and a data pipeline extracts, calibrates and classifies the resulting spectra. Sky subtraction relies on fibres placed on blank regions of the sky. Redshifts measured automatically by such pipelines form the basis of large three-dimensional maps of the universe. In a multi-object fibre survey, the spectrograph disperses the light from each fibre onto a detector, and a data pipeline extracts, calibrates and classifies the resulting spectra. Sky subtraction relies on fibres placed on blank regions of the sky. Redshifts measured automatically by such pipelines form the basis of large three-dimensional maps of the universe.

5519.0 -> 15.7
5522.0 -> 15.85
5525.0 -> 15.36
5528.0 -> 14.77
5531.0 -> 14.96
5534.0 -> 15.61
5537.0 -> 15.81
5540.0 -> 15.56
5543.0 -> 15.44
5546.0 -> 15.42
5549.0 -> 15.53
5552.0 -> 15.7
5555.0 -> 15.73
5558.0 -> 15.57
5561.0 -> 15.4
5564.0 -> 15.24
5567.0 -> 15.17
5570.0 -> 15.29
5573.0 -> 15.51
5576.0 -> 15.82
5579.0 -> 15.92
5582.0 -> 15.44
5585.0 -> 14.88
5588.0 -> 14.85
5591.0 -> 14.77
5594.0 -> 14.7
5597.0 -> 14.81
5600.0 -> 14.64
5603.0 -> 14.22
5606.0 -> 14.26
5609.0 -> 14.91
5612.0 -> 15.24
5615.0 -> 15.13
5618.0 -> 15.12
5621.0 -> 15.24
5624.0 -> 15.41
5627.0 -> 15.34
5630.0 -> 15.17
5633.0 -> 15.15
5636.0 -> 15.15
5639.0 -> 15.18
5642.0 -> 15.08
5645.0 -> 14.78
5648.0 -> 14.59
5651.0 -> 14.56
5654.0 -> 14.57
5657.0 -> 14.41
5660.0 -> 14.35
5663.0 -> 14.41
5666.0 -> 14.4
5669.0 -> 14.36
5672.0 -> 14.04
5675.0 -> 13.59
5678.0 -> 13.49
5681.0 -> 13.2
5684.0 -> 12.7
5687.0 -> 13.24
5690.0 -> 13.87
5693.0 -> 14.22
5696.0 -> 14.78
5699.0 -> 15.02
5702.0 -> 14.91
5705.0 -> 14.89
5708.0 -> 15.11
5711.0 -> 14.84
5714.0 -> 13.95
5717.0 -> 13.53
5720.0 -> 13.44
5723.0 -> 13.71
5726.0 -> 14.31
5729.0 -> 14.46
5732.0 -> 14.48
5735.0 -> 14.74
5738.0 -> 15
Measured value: 1.1 Ang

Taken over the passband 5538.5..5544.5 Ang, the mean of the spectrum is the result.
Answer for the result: 15.5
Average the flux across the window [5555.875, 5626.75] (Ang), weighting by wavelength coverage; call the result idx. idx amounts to 15.1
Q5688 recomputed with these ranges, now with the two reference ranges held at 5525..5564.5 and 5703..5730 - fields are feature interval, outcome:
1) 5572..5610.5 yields 0.4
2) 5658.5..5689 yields 1.6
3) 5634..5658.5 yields -0.1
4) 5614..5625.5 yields -0.2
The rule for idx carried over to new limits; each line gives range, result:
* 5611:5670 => 14.9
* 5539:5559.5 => 15.6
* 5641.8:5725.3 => 14.2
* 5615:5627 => 15.3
